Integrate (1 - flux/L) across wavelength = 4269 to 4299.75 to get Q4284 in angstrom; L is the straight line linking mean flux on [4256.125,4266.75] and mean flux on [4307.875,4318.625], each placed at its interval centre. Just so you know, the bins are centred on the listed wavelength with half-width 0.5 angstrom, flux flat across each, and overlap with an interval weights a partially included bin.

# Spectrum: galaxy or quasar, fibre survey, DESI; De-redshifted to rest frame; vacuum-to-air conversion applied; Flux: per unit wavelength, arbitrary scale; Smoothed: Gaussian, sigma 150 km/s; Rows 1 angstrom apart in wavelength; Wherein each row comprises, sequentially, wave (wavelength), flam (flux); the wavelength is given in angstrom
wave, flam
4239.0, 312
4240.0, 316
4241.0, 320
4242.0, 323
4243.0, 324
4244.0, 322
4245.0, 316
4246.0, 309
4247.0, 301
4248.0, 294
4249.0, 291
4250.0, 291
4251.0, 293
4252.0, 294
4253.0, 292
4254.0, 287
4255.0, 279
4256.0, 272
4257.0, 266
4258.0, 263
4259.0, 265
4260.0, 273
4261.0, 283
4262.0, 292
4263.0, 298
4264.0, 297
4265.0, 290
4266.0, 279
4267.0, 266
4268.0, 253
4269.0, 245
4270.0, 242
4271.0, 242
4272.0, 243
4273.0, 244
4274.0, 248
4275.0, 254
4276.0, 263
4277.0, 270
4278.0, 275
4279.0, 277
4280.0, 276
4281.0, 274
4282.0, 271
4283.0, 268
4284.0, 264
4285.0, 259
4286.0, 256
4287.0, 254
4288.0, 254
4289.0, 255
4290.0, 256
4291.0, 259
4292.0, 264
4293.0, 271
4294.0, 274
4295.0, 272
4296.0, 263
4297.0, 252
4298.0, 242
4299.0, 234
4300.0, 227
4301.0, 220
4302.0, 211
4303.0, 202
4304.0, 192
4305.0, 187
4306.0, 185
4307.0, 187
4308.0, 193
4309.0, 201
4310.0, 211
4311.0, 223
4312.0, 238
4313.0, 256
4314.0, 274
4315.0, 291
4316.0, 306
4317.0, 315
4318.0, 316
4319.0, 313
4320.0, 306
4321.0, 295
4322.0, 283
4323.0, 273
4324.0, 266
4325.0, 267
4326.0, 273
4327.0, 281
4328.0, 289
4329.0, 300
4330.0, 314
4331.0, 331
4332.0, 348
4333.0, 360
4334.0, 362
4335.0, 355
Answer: 1.4 angstrom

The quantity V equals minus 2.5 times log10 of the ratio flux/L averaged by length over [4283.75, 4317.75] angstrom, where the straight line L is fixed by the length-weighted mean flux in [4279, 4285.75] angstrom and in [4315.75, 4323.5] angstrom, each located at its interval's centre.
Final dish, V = 0.17 mag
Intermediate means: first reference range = 269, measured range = 243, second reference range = 301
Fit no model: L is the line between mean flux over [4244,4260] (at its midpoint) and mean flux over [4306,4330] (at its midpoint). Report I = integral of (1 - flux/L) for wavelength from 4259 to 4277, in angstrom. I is 1.1 angstrom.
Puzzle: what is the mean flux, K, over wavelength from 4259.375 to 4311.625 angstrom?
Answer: 250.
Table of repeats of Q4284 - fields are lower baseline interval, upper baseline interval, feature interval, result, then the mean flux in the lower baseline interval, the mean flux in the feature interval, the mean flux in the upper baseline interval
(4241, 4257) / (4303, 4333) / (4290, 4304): 1.6 angstrom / 299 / 244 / 266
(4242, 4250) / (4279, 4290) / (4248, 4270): 1.1 angstrom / 308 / 279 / 263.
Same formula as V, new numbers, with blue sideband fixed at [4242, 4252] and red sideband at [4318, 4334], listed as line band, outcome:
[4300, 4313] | 0.41 mag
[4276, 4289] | 0.14 mag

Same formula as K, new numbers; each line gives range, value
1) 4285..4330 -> 255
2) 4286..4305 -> 243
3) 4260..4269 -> 280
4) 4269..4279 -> 254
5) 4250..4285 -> 271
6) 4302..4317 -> 227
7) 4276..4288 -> 267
